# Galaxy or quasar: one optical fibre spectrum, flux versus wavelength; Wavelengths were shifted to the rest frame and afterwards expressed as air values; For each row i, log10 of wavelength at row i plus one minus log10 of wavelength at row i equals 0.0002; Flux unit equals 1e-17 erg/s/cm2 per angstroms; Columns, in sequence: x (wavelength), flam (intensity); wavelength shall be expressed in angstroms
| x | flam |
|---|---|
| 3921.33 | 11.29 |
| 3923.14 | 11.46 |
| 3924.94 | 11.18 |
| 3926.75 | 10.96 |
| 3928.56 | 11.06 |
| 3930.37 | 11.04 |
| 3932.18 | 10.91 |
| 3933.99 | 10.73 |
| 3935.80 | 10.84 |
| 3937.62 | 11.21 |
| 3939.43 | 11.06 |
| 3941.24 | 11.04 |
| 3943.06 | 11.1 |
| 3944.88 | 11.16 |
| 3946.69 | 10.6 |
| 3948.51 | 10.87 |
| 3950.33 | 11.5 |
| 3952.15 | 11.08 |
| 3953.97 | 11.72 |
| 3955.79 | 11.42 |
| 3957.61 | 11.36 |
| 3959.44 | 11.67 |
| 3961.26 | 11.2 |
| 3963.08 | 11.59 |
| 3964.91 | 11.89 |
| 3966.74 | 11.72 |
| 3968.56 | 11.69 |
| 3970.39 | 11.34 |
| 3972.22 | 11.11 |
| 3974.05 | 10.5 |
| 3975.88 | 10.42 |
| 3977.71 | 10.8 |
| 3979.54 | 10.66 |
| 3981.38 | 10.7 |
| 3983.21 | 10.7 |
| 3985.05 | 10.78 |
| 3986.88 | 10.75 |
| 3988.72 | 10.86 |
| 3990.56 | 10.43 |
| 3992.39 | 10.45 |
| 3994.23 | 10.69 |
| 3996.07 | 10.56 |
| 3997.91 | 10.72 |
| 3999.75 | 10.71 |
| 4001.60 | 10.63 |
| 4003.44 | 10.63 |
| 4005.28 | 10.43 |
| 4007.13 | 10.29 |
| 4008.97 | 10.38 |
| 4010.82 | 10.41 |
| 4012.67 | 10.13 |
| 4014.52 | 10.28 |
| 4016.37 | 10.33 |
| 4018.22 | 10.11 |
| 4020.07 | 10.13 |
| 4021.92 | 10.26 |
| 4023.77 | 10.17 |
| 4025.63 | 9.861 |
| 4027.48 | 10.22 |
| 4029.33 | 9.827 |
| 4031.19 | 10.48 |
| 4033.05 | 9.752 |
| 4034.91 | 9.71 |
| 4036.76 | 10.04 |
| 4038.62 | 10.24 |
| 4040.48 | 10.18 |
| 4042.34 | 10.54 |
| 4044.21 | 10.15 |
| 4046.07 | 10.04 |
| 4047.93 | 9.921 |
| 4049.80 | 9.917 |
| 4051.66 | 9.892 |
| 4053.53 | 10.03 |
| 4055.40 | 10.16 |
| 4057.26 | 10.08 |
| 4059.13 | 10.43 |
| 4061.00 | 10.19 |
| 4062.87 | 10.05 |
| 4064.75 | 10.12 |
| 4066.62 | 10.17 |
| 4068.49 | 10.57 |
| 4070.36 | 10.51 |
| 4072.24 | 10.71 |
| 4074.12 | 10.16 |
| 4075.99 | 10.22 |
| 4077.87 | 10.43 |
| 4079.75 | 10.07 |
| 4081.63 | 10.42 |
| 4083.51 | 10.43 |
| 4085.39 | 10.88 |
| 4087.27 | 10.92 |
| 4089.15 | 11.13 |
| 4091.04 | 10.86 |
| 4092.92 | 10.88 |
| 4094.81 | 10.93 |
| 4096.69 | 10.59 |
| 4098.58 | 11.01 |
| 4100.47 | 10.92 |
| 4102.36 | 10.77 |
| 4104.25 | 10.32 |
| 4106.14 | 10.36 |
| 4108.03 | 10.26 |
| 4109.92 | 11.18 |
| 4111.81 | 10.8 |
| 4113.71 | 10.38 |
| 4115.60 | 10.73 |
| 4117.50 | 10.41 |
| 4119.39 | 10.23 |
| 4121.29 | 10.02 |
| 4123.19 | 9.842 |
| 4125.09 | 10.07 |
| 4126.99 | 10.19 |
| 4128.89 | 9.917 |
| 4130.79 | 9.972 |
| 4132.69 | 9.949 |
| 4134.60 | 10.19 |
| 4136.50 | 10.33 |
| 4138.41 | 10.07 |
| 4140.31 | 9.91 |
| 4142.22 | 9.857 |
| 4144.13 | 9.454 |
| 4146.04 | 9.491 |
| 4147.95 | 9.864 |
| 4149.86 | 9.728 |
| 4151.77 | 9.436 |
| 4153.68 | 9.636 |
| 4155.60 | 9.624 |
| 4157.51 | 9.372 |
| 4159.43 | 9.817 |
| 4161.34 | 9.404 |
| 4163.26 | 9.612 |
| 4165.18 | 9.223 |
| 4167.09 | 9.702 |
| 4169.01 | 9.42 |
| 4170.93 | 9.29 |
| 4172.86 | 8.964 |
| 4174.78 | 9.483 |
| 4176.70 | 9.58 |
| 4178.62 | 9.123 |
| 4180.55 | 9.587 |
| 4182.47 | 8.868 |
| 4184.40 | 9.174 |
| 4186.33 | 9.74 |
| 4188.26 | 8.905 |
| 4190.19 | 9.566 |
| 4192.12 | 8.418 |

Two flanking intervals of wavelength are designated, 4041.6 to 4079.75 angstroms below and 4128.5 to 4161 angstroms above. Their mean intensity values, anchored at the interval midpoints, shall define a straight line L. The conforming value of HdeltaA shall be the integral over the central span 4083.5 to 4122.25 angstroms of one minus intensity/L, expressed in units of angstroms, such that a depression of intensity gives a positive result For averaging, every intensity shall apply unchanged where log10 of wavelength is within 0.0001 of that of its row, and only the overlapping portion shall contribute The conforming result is -2.6 angstroms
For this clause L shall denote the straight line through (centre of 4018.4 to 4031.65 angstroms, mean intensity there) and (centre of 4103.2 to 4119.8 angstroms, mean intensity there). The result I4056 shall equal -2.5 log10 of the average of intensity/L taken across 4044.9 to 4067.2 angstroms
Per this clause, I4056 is 0.02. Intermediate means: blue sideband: 10.1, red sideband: 10.5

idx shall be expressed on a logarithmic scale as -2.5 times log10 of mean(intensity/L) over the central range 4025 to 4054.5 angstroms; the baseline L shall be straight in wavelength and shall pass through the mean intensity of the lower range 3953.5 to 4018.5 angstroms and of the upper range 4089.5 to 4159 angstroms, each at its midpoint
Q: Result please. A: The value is 0.06 mag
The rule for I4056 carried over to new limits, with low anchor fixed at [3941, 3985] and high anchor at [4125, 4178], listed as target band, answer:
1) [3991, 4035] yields 0.05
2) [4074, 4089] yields -0.03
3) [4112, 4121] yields -0.05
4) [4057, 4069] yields 0.02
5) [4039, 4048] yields 0.03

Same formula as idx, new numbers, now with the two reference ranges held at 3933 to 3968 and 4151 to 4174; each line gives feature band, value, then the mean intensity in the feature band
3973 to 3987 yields 0.03 mag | 10.7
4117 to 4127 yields -0.03 mag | 10.1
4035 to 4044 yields 0.03 mag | 10.2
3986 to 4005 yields 0.02 mag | 10.6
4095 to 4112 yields -0.08 mag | 10.7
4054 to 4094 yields -0.03 mag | 10.4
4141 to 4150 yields -0.01 mag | 9.68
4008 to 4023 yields 0.05 mag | 10.3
